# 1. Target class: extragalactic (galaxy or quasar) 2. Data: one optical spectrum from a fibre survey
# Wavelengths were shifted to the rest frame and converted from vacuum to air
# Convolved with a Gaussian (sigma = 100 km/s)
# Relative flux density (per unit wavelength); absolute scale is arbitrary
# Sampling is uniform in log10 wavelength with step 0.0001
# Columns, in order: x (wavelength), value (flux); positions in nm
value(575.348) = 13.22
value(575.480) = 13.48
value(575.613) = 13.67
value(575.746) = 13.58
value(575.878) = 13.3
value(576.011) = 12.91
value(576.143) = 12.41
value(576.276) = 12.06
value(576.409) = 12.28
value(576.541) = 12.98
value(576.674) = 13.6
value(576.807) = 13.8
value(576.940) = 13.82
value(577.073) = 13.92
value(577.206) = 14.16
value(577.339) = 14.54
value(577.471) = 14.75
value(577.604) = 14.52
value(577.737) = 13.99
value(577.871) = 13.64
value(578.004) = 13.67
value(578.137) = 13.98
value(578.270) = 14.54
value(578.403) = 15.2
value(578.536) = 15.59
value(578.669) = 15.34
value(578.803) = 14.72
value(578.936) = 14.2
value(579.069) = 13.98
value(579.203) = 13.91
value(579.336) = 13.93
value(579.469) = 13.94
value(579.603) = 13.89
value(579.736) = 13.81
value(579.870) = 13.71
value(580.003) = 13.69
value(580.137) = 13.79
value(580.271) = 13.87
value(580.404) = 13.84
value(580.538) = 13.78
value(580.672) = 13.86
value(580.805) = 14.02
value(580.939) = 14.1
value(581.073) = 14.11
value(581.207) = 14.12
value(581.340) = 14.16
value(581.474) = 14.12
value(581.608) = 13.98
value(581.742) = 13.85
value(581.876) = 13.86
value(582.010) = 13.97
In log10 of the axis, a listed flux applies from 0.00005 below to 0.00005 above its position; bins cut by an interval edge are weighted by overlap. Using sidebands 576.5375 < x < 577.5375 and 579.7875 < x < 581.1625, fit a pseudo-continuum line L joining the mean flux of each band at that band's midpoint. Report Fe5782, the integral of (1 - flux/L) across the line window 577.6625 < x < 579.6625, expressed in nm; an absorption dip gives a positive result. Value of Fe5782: -0.052 nm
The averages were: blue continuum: 14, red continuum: 13.9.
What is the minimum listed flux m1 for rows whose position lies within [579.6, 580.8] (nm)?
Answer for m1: 13.69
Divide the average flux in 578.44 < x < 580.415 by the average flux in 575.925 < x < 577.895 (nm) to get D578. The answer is 1.0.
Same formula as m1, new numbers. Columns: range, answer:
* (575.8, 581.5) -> 12.06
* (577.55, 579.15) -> 13.64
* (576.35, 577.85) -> 12.28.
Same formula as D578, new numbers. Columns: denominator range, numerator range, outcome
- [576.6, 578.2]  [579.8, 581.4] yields 0.99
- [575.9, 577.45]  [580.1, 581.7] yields 1.05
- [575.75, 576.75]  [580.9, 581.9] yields 1.09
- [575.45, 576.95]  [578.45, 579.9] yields 1.09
